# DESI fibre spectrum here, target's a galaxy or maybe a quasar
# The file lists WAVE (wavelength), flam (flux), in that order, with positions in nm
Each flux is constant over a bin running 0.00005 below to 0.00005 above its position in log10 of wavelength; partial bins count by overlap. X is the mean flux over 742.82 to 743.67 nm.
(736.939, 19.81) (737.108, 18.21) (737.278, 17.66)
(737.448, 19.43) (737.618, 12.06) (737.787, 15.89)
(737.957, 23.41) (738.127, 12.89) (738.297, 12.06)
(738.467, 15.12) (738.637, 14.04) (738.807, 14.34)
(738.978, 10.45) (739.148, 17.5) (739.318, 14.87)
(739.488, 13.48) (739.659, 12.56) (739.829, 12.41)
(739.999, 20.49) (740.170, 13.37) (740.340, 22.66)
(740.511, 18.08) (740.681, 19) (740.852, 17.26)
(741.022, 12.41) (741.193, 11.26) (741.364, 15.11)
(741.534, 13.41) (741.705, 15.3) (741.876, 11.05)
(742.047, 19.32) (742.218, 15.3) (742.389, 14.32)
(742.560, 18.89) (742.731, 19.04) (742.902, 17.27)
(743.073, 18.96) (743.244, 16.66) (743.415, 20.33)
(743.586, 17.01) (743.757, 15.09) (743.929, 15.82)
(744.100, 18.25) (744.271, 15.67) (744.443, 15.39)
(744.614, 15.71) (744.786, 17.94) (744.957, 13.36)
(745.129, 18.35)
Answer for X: 18.1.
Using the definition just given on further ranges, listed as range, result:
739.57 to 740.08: 15.1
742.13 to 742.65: 16.2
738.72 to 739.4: 14.3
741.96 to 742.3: 17.3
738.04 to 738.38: 12.5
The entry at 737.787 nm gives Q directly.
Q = 15.89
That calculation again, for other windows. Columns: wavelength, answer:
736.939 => 19.81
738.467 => 15.12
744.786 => 17.94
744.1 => 18.25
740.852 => 17.26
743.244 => 16.66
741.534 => 13.41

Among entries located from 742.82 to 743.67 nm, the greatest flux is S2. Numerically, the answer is 20.33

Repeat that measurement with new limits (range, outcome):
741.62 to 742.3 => 19.32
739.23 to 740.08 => 20.49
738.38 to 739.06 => 15.12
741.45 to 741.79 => 15.3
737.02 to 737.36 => 18.21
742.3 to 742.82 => 19.04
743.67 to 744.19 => 18.25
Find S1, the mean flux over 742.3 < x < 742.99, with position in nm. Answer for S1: 17.4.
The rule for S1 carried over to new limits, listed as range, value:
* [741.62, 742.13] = 15.2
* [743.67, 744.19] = 16.4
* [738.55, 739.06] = 12.9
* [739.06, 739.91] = 14.2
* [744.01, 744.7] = 16.3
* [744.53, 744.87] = 16.8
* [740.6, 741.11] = 16.2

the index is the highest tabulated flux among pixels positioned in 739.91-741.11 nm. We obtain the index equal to 22.66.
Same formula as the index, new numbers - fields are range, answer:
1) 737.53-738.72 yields 23.41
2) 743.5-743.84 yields 17.01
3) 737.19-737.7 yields 19.43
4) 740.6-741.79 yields 19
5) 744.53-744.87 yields 17.94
